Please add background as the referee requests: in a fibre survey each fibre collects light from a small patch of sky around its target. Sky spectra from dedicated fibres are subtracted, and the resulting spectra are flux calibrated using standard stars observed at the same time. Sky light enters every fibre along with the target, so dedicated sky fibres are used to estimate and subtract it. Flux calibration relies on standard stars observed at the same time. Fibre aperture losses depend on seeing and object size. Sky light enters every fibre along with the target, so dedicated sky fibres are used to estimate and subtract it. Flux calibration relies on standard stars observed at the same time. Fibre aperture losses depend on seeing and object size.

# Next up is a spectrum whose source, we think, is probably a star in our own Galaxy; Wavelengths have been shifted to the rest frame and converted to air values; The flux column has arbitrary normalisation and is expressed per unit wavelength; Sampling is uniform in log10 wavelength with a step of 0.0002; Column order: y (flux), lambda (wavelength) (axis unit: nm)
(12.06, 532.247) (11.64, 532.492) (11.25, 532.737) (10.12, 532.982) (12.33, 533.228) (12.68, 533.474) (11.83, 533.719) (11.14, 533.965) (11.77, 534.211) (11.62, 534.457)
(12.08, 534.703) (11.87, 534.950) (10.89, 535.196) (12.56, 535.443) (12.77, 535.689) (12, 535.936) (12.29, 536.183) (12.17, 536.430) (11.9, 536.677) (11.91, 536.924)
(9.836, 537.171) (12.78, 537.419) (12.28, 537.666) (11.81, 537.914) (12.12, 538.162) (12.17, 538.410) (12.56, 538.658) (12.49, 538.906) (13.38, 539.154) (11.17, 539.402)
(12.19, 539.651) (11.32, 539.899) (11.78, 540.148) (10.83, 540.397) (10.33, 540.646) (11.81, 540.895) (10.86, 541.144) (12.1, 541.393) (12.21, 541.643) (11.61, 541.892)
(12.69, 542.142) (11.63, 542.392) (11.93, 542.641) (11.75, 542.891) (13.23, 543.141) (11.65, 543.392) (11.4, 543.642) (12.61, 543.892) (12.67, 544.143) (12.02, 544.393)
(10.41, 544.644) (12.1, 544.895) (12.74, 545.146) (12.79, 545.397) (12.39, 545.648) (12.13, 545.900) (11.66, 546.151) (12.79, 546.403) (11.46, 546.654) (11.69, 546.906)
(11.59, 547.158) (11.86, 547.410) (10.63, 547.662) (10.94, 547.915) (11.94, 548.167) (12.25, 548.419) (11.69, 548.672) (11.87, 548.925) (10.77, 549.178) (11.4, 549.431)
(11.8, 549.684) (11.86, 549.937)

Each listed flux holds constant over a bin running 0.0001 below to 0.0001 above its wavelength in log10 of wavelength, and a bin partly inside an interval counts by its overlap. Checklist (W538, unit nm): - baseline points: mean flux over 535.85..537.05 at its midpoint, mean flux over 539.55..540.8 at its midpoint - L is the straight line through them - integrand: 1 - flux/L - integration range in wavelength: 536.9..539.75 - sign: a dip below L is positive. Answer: -0.098 nm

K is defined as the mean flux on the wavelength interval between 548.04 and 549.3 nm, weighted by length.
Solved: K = 11.7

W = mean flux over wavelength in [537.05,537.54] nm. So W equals 11.3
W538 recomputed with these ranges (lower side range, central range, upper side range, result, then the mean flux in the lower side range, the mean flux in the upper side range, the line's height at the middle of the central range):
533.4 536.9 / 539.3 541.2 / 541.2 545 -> 0.106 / 12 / 12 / 12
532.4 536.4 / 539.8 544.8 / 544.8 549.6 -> 0.030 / 11.8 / 11.8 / 11.8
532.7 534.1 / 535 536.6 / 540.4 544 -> -0.062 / 11.6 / 11.8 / 11.6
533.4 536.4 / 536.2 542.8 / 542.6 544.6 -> 0.099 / 12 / 12.1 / 12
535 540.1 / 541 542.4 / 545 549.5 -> 0.008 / 12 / 11.8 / 11.9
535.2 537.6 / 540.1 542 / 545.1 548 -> 0.080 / 12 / 11.9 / 11.9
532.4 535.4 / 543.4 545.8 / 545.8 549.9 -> -0.093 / 11.6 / 11.7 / 11.6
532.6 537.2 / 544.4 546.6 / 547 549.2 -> -0.097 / 11.8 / 11.5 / 11.6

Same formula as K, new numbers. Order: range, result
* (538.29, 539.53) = 12.4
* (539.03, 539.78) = 12.2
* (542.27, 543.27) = 12.1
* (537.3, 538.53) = 12.2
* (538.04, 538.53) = 12.1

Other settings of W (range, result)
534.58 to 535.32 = 11.6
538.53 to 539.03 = 12.5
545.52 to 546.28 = 12.1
